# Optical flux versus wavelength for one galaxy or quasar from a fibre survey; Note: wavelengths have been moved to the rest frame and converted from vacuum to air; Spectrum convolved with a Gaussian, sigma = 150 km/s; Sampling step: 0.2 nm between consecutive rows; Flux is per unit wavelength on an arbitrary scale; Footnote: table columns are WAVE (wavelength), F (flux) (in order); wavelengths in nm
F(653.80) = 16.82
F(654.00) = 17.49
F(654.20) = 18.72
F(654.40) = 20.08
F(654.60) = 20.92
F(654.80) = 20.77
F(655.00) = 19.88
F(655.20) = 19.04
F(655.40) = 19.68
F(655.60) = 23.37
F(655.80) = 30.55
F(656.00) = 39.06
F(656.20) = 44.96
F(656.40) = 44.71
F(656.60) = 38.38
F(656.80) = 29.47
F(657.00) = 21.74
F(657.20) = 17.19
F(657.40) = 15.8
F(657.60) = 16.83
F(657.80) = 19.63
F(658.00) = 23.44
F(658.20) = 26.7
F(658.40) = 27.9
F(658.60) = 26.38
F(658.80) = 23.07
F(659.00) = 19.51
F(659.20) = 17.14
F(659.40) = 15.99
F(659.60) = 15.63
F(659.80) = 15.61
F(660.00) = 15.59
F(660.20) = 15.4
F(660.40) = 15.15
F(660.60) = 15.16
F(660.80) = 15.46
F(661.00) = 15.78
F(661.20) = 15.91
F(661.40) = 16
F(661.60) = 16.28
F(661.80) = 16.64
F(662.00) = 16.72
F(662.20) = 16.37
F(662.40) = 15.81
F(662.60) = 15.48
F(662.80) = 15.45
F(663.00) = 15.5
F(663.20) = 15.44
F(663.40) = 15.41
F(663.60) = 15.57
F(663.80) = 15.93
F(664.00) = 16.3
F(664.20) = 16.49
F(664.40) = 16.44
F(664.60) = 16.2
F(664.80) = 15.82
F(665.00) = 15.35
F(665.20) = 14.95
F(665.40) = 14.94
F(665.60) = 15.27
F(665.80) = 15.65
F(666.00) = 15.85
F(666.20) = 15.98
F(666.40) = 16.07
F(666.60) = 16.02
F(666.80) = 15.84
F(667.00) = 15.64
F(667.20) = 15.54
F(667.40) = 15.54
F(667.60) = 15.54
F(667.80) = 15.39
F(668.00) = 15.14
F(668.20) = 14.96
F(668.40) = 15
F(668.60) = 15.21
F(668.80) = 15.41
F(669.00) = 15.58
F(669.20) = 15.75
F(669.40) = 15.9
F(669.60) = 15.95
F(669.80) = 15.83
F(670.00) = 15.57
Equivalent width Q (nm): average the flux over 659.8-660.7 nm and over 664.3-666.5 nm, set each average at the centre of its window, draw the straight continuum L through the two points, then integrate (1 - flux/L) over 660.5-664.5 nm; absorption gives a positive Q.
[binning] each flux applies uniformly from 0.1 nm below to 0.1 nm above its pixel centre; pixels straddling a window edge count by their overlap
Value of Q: -0.105 nm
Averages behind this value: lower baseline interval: 15.4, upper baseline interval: 15.7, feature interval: 15.9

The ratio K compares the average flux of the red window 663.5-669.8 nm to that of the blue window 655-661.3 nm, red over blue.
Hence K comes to 0.69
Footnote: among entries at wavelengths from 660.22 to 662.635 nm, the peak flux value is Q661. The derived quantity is 16.72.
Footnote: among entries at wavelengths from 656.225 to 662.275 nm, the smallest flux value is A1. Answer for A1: 15.15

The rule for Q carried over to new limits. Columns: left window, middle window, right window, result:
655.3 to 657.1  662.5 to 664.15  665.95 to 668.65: 0.45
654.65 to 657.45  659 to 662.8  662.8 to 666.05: 0.85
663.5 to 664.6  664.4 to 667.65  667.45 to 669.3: 0.02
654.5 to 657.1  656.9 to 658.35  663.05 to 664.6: 0.29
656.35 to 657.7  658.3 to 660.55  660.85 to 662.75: 0.24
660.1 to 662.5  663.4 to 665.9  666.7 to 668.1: -0.01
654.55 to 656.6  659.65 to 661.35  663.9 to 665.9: 0.50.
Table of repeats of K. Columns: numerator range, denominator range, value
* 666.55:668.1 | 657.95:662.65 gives 0.86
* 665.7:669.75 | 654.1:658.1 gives 0.62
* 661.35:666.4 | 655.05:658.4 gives 0.59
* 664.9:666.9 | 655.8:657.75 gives 0.53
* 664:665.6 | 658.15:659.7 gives 0.74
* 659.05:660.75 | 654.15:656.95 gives 0.57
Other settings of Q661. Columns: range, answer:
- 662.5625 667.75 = 16.49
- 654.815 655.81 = 30.55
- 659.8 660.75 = 15.59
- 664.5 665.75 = 16.2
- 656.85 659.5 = 27.9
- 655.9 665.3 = 44.96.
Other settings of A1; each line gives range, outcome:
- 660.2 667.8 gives 14.94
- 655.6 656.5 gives 23.37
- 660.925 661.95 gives 15.78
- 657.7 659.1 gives 19.51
